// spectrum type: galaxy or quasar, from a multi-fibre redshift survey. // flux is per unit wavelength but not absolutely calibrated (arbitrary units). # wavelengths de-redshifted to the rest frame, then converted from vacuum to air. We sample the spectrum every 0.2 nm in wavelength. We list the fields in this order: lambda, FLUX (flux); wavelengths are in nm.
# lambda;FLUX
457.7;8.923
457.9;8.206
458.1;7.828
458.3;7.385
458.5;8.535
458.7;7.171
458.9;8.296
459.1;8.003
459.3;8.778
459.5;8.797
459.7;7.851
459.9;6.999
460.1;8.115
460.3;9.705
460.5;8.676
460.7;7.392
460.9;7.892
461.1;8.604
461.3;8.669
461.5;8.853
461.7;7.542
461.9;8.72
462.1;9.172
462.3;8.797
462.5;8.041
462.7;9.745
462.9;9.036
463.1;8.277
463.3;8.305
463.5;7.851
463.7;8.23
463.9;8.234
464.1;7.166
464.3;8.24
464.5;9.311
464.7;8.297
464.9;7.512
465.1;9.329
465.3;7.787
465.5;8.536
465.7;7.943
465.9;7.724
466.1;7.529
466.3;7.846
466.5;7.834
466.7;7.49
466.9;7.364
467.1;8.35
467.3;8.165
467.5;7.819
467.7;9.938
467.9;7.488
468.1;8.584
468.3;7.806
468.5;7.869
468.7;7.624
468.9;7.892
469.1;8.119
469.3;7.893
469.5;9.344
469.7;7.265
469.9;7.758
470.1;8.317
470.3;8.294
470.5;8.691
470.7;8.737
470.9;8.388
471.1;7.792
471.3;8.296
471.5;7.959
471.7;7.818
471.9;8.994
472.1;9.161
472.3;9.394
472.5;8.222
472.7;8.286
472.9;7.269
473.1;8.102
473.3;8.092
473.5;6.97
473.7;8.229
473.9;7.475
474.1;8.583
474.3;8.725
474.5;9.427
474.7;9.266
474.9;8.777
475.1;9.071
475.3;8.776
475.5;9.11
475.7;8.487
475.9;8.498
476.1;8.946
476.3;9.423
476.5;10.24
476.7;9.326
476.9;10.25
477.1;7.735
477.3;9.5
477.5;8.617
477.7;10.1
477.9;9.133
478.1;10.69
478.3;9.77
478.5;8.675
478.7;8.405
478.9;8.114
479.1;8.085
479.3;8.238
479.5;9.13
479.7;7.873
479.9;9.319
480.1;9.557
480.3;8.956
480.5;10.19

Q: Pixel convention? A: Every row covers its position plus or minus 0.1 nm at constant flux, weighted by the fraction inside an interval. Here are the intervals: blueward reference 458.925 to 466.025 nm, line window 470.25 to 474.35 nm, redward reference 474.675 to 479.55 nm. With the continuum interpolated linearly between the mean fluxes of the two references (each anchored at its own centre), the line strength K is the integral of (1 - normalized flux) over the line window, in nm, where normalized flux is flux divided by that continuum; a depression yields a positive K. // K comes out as 0.261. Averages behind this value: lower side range 8.34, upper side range 9.05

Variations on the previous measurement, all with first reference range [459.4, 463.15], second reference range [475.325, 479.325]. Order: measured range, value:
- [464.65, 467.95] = 0.23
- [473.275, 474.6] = 0.11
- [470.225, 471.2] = 0.05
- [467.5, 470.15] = 0.19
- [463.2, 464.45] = 0.07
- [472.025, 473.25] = 0.07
